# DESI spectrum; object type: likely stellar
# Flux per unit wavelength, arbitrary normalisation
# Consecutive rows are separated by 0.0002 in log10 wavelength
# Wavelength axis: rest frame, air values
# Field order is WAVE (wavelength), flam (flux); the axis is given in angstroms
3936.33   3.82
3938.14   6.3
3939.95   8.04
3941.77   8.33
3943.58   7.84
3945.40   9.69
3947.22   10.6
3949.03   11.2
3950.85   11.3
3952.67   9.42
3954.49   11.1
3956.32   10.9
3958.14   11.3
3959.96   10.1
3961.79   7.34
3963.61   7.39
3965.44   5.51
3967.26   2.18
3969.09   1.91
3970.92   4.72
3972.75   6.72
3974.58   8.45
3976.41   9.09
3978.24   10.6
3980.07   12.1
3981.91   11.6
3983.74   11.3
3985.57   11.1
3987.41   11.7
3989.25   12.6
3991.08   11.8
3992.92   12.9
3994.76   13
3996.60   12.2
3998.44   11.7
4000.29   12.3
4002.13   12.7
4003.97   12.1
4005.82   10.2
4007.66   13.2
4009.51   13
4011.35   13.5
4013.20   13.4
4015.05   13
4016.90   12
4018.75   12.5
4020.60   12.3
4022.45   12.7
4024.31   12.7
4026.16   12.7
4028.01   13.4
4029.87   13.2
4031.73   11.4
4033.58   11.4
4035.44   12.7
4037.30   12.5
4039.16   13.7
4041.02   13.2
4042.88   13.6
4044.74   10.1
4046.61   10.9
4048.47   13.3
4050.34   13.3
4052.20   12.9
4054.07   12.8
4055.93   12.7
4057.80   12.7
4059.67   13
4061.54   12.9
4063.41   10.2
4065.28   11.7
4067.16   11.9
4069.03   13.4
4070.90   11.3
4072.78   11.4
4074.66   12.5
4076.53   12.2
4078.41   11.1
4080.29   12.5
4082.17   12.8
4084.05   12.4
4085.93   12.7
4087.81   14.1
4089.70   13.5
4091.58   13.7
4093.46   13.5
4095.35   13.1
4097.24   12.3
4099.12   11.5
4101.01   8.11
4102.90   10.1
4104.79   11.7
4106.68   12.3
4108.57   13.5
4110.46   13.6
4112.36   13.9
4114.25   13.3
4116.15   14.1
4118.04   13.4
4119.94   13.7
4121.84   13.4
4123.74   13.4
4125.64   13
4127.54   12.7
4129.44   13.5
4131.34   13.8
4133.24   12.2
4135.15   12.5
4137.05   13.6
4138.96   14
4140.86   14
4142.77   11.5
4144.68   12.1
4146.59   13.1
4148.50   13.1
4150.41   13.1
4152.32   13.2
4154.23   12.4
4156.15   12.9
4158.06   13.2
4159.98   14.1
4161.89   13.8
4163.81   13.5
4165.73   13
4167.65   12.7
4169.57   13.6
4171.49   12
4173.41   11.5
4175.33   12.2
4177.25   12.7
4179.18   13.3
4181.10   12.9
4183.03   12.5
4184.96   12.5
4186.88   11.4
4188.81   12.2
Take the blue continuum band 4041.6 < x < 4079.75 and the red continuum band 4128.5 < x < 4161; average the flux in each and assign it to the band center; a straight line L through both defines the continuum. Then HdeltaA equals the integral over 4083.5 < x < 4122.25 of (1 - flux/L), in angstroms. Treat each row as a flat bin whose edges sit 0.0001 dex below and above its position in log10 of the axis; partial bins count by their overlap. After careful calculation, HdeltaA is -0.3 angstroms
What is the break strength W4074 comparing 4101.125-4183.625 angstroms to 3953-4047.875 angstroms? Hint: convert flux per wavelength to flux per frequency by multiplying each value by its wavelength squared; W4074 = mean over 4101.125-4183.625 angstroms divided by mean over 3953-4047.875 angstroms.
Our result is 1.25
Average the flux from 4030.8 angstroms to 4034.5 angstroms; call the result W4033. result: 11.4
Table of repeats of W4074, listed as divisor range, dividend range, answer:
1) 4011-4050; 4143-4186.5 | 1.09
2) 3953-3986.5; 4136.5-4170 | 1.68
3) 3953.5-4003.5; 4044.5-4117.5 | 1.33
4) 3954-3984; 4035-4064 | 1.58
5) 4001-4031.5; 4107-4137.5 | 1.11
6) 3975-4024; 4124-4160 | 1.16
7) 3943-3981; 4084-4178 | 1.64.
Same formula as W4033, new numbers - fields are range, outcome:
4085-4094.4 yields 13.5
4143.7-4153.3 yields 12.9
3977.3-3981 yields 11.3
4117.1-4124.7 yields 13.5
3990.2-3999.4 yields 12.3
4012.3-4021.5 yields 12.6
